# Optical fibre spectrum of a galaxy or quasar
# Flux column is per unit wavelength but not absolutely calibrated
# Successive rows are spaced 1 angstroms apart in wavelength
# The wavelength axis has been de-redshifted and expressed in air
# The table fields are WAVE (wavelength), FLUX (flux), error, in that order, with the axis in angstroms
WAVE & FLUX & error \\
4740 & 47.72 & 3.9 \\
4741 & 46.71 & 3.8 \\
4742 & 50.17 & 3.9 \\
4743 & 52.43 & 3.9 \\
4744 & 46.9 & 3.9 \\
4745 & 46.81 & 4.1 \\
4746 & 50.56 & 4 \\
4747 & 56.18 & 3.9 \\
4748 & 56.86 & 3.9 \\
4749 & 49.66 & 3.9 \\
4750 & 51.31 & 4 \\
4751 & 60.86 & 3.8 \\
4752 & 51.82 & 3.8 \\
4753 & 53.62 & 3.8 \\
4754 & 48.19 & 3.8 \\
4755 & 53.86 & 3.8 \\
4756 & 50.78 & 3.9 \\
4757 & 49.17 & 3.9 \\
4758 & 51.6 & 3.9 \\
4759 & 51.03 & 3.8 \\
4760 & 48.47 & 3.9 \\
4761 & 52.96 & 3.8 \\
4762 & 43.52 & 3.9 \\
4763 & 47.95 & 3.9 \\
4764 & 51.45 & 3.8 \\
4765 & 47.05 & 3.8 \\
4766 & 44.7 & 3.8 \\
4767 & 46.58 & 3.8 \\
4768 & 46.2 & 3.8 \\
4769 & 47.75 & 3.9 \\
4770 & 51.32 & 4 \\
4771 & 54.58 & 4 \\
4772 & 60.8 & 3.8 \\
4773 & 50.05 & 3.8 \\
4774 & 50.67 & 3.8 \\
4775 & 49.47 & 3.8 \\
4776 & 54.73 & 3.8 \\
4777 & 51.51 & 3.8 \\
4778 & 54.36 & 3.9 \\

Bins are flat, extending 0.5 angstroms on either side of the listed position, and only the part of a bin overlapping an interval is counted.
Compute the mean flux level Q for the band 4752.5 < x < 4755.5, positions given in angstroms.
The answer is 51.9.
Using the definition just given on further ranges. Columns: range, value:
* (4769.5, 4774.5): 53.5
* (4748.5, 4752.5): 53.4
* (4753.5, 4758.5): 50.7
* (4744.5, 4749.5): 52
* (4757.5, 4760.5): 50.4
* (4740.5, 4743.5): 49.8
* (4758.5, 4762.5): 49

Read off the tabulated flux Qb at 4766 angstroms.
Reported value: 44.7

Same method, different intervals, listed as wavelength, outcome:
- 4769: 47.75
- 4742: 50.17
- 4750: 51.31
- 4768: 46.2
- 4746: 50.56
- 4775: 49.47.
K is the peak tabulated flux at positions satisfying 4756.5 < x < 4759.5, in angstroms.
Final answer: 51.6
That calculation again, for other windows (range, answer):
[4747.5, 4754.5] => 60.86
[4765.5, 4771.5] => 54.58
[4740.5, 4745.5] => 52.43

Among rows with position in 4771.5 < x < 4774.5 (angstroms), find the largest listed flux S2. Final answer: 60.8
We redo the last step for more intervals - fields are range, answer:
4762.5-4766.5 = 51.45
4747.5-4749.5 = 56.86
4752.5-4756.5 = 53.86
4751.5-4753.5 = 53.62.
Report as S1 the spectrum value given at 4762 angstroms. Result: 43.52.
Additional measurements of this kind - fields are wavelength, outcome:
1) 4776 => 54.73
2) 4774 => 50.67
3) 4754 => 48.19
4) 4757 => 49.17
